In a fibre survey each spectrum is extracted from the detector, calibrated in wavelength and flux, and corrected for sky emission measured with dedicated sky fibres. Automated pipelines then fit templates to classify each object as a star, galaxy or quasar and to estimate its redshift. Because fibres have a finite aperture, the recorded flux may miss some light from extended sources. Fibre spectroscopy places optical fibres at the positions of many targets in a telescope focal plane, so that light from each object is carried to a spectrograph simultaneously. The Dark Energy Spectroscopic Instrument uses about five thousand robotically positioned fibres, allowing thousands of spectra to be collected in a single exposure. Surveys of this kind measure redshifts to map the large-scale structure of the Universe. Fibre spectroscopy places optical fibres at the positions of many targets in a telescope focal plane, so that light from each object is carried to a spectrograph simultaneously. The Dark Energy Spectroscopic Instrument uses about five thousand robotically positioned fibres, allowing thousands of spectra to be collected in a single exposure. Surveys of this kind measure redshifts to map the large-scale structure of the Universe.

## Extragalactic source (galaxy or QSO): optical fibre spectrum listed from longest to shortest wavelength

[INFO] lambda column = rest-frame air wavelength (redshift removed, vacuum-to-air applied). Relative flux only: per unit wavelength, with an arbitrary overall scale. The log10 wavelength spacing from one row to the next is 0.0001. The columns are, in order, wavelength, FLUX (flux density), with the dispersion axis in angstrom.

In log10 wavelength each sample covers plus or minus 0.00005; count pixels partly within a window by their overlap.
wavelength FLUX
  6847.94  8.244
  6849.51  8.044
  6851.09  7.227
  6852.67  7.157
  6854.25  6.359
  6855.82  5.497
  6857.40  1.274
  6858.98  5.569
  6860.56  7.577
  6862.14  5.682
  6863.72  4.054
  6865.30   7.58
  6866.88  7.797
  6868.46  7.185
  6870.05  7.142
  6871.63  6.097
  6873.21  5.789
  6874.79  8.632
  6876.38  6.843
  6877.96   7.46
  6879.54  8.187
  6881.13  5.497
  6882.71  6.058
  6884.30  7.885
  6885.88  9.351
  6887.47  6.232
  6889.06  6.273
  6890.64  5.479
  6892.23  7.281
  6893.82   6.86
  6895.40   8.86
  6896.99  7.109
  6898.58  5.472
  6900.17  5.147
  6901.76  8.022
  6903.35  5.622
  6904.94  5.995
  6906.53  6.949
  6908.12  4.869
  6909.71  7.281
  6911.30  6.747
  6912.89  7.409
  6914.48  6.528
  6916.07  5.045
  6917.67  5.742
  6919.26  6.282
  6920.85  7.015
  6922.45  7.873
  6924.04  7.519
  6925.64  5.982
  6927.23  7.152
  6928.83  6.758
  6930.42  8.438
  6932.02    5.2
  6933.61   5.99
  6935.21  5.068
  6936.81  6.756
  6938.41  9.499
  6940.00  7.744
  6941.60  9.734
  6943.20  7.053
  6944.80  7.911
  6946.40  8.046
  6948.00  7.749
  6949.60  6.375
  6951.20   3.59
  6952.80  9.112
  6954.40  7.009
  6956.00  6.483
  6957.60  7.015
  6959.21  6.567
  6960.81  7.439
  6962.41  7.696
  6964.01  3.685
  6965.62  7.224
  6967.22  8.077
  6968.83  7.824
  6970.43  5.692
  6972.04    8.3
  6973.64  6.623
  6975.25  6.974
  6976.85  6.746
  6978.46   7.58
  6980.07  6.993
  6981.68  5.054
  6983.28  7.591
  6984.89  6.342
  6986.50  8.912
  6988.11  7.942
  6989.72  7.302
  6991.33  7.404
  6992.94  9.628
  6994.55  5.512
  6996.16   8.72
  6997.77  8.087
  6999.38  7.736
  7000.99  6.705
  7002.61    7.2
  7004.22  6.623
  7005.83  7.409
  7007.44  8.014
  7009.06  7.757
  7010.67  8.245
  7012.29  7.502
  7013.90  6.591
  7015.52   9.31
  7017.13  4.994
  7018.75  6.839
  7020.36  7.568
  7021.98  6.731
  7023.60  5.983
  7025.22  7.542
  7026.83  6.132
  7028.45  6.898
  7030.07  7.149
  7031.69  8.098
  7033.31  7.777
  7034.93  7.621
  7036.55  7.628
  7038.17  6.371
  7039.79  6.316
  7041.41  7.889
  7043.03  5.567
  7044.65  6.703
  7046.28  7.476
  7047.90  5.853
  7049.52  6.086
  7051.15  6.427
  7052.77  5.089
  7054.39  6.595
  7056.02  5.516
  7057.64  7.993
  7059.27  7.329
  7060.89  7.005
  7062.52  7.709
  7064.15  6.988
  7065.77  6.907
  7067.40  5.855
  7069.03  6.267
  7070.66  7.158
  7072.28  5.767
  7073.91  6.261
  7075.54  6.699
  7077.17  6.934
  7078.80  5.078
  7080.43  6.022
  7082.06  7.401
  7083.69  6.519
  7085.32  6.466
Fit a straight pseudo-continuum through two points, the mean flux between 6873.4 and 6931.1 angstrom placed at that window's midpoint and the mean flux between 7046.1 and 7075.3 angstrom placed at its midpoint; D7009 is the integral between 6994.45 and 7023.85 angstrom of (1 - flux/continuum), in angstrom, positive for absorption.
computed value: -2.94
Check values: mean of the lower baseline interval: 6.81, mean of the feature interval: 7.3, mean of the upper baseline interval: 6.56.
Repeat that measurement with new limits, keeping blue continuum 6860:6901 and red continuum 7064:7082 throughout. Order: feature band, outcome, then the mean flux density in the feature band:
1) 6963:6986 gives -0.7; 6.8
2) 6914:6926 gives 0.4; 6.51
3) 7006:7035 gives -3.4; 7.26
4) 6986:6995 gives -1.7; 7.83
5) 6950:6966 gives 0.2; 6.56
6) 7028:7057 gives -1.3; 6.73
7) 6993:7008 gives -2.0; 7.44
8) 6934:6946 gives -1.7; 7.63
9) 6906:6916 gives 0.4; 6.51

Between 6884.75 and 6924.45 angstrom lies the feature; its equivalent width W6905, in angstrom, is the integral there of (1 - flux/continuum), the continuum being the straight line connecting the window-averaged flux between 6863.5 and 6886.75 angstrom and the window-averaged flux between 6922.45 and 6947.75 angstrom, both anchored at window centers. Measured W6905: 2.84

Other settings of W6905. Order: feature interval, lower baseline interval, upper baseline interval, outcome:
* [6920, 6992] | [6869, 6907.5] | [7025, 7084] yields -3.22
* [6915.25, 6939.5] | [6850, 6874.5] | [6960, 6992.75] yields 0.10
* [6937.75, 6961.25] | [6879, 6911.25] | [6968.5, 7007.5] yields -1.19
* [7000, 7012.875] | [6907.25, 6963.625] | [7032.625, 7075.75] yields -1.24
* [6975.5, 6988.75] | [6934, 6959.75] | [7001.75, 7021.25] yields 0.28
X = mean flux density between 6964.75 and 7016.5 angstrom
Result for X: 7.41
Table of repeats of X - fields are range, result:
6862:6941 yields 6.77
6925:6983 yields 6.98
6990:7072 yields 7.04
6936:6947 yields 8.1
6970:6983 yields 6.81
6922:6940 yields 6.95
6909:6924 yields 6.7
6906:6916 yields 6.51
